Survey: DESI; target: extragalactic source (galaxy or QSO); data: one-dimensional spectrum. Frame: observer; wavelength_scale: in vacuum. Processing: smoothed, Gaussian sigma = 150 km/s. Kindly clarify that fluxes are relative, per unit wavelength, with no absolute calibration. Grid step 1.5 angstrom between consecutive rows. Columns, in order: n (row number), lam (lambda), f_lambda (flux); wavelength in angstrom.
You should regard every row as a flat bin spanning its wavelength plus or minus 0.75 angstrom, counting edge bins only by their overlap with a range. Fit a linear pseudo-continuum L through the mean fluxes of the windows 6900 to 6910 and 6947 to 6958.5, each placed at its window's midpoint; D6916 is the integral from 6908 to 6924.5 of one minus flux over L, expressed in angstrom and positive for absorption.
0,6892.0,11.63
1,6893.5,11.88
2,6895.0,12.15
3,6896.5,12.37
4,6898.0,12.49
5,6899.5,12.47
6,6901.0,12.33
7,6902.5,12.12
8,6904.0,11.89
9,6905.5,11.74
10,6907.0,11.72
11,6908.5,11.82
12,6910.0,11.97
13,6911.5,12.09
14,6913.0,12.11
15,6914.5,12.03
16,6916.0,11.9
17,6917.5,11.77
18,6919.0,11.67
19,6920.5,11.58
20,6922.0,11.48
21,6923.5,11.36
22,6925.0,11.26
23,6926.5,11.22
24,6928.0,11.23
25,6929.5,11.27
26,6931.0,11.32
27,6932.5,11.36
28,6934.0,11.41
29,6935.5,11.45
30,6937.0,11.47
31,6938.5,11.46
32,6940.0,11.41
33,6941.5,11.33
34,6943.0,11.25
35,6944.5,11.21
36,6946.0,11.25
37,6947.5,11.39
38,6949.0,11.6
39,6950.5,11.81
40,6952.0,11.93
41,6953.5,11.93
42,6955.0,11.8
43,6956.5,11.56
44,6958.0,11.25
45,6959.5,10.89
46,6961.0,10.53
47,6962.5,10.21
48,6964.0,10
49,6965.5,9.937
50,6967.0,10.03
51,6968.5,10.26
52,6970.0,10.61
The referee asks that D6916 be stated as 0.1 angstrom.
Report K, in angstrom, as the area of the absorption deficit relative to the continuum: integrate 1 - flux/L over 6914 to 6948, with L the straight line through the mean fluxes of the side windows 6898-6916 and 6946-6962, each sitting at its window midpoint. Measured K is 0.9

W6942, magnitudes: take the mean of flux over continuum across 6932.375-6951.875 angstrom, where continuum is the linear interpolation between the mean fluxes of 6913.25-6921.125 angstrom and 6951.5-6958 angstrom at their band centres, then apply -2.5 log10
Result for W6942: 0.03 mag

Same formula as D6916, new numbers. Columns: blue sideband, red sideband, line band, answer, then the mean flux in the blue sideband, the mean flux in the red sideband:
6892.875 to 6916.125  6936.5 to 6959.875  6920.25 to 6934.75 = 0.5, 12.1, 11.5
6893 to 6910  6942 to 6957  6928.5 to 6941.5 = 0.4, 12.1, 11.6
